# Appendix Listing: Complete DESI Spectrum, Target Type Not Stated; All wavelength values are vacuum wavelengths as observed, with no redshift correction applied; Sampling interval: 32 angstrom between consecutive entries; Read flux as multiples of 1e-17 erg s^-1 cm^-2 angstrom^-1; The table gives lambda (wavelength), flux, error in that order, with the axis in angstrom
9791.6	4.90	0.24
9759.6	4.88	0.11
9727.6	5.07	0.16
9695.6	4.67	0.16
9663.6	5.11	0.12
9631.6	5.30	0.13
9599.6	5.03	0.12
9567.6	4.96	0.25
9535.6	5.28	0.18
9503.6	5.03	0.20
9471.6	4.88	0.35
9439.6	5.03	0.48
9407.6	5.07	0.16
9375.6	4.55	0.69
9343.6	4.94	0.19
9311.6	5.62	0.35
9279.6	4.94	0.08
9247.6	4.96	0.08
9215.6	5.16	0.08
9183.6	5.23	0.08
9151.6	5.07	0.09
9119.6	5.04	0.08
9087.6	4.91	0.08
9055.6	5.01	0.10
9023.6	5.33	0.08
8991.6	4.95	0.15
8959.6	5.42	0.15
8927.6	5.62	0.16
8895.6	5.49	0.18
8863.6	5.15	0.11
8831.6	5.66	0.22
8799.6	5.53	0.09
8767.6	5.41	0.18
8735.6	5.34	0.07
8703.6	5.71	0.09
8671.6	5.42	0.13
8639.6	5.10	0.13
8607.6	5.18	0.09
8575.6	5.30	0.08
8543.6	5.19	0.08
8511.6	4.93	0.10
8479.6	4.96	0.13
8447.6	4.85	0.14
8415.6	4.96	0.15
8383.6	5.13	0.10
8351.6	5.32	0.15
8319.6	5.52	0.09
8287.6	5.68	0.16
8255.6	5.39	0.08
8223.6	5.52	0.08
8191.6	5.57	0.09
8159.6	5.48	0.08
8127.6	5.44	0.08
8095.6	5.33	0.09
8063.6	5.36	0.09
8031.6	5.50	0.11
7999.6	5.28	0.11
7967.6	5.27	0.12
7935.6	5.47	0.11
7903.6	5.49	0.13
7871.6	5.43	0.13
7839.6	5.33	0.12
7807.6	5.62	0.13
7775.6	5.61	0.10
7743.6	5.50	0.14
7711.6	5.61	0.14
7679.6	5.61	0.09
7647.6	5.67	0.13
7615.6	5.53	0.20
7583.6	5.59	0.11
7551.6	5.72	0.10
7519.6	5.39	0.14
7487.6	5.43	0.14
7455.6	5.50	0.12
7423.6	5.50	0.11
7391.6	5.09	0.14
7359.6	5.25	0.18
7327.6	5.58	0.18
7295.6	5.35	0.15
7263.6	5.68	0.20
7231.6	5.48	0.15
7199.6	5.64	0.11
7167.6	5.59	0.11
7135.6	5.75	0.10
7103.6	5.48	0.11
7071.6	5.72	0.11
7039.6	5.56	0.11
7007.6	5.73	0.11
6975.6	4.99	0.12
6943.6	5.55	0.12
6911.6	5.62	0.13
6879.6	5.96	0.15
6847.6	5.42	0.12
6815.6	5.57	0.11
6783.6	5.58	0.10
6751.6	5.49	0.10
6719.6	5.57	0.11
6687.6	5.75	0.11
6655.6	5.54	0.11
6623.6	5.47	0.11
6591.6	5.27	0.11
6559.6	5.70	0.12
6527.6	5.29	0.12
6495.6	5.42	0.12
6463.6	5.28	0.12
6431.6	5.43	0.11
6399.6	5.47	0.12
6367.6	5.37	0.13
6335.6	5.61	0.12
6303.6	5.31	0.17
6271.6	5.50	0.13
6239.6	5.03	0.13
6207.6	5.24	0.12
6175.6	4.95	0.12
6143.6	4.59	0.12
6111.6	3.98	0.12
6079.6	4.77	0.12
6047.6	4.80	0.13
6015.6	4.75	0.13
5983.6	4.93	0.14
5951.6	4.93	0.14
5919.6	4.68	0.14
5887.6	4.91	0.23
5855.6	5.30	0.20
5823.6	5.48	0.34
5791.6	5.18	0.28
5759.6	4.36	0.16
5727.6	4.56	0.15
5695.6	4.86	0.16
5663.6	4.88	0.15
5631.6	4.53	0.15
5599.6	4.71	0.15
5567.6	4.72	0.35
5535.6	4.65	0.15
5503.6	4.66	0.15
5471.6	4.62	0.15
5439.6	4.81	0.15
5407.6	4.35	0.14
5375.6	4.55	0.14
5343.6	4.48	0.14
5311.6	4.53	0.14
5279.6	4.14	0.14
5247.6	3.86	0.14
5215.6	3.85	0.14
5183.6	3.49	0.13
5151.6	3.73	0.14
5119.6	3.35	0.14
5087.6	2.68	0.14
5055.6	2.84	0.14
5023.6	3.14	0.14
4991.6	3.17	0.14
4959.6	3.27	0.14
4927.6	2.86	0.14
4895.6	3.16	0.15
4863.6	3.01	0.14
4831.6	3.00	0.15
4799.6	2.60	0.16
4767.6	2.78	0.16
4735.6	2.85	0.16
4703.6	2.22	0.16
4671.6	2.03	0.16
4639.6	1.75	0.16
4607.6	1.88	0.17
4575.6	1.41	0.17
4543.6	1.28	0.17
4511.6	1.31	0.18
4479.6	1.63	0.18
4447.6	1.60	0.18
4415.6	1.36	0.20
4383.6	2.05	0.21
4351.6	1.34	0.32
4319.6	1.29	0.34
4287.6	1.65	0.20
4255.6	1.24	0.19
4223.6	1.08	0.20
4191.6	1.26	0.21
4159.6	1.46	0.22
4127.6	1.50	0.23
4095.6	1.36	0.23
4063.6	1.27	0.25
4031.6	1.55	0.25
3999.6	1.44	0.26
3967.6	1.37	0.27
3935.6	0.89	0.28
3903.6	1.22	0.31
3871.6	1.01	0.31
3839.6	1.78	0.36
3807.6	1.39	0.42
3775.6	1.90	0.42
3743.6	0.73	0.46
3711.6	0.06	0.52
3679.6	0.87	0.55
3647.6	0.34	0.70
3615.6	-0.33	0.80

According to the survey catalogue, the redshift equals 0.181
